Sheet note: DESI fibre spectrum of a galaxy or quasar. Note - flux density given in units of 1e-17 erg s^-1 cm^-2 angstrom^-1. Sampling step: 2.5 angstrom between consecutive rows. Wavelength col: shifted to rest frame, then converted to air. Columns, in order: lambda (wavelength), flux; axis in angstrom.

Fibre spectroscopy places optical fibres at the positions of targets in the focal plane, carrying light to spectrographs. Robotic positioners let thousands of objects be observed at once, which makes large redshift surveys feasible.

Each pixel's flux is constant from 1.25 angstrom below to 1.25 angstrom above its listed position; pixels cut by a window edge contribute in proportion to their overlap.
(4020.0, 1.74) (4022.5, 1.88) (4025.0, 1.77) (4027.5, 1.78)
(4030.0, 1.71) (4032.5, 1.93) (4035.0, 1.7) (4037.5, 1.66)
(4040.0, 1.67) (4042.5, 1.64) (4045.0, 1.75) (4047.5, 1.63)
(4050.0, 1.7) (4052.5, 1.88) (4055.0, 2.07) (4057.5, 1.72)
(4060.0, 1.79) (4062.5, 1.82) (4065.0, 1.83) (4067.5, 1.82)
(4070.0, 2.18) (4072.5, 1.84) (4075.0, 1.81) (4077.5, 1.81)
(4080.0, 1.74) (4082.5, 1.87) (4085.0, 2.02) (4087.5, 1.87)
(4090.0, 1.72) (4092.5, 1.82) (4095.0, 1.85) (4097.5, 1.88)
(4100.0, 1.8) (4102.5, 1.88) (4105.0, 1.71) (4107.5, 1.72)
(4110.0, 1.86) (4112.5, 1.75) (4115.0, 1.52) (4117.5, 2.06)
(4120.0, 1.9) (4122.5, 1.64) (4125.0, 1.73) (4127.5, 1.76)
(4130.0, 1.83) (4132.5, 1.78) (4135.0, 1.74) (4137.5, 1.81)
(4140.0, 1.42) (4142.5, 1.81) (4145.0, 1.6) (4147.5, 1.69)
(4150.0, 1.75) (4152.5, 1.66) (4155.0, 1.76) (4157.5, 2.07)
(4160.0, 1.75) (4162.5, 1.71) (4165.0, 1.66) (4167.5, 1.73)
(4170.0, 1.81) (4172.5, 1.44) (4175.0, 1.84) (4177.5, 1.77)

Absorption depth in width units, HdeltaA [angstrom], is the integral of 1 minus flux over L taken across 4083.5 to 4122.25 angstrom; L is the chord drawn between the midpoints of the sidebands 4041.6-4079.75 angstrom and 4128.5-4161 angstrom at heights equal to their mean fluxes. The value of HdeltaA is -0.8 angstrom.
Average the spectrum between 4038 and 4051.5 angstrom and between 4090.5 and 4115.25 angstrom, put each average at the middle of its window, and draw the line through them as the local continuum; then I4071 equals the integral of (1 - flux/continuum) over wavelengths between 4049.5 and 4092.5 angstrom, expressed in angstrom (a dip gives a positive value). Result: -3.12 angstrom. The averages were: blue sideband 1.68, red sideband 1.79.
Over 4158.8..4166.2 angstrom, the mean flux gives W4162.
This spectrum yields 1.71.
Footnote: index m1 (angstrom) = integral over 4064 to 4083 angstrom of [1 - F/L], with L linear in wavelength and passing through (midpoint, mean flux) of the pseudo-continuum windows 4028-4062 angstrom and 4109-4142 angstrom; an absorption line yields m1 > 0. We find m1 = -1.1 angstrom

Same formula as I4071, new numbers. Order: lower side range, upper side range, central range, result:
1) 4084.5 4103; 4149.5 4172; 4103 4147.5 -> 1.5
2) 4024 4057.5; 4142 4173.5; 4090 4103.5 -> -0.7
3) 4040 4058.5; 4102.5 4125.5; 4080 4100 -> -0.9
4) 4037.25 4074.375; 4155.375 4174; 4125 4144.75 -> 0.3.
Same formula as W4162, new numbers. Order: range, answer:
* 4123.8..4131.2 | 1.77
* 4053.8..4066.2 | 1.85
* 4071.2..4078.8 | 1.82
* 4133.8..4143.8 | 1.69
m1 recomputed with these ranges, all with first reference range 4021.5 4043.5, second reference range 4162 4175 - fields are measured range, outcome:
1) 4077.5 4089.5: -0.9 angstrom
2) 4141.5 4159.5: -0.7 angstrom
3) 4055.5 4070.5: -1.0 angstrom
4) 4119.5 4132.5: -0.5 angstrom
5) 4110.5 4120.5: -0.6 angstrom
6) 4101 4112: -0.5 angstrom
